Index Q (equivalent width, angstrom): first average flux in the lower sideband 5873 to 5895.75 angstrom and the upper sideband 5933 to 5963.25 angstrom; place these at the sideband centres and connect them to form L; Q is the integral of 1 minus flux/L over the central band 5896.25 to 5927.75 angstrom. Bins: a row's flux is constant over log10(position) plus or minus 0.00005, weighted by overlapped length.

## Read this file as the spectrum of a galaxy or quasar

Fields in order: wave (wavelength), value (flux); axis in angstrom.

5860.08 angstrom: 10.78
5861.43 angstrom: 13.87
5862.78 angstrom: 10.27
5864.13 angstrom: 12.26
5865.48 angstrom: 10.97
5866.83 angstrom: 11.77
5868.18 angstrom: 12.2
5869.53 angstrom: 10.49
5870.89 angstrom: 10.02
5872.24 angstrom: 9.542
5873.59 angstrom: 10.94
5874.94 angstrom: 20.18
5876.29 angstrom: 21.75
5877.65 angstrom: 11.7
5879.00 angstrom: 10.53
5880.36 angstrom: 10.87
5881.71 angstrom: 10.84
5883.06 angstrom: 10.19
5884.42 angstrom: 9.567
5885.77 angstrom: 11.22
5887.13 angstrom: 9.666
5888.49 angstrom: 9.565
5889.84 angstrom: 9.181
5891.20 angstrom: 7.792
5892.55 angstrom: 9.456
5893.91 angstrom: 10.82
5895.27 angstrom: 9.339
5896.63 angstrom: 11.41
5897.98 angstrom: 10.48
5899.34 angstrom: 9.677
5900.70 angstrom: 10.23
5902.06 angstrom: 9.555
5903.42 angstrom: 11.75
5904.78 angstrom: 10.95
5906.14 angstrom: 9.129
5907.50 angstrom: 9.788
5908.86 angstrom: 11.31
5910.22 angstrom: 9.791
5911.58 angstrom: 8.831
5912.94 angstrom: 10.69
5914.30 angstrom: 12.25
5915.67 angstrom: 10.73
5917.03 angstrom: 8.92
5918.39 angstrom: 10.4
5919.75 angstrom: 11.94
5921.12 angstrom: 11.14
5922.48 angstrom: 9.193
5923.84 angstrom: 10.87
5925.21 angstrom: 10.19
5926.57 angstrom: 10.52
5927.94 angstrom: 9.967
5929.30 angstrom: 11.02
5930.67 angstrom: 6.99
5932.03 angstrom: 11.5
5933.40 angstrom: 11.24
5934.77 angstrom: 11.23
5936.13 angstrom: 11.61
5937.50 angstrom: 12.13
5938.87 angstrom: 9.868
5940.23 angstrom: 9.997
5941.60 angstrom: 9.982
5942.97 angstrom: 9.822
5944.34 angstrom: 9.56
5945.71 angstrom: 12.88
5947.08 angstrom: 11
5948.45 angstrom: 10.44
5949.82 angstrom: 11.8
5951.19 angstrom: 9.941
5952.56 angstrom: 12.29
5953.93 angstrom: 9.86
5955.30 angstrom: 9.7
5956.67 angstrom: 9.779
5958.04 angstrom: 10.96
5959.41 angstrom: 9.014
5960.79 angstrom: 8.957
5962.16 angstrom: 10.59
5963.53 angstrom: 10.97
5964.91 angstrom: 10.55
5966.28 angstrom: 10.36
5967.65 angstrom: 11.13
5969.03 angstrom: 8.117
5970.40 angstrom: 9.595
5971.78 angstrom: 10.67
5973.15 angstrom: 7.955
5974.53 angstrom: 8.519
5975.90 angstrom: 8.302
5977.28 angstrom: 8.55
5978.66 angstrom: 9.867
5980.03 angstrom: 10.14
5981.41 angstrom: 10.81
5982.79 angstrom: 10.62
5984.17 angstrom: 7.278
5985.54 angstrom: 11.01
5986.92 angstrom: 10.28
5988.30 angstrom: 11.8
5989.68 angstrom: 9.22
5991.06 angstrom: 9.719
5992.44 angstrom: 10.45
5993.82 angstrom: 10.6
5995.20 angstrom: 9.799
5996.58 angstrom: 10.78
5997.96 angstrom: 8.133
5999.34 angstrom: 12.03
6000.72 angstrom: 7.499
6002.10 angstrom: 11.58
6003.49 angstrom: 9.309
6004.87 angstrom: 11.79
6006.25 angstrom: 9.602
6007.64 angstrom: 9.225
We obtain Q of 1.8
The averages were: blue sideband 11.4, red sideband 10.6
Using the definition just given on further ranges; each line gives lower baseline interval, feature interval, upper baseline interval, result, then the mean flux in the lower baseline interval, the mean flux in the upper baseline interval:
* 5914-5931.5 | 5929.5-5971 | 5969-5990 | -1.9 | 10.3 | 9.6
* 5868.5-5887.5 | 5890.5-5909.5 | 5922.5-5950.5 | 2.2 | 12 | 10.6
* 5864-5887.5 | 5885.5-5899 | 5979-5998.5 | 2.1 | 11.9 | 10.1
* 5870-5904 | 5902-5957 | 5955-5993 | -0.4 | 11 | 9.82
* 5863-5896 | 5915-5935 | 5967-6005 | 0.5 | 11.3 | 9.81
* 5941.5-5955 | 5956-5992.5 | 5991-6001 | 1.9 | 10.8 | 9.99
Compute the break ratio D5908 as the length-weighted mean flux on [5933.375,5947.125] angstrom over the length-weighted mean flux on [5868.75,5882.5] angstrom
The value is 0.85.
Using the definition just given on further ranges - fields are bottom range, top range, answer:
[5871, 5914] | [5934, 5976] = 0.95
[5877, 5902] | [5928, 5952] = 1.05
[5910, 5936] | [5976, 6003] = 0.96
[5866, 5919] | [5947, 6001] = 0.92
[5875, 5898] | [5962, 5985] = 0.87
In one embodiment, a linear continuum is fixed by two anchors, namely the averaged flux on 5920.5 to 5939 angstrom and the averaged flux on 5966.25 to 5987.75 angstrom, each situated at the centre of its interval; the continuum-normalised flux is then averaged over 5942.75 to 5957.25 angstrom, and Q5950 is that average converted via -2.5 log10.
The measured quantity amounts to -0.057 mag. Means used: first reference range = 10.6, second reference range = 9.57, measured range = 10.7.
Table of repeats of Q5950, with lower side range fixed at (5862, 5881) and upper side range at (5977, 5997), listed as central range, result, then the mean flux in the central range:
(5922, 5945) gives 0.082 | 10.3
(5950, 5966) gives 0.039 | 10.3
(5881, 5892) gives 0.234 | 9.76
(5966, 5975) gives 0.105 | 9.46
